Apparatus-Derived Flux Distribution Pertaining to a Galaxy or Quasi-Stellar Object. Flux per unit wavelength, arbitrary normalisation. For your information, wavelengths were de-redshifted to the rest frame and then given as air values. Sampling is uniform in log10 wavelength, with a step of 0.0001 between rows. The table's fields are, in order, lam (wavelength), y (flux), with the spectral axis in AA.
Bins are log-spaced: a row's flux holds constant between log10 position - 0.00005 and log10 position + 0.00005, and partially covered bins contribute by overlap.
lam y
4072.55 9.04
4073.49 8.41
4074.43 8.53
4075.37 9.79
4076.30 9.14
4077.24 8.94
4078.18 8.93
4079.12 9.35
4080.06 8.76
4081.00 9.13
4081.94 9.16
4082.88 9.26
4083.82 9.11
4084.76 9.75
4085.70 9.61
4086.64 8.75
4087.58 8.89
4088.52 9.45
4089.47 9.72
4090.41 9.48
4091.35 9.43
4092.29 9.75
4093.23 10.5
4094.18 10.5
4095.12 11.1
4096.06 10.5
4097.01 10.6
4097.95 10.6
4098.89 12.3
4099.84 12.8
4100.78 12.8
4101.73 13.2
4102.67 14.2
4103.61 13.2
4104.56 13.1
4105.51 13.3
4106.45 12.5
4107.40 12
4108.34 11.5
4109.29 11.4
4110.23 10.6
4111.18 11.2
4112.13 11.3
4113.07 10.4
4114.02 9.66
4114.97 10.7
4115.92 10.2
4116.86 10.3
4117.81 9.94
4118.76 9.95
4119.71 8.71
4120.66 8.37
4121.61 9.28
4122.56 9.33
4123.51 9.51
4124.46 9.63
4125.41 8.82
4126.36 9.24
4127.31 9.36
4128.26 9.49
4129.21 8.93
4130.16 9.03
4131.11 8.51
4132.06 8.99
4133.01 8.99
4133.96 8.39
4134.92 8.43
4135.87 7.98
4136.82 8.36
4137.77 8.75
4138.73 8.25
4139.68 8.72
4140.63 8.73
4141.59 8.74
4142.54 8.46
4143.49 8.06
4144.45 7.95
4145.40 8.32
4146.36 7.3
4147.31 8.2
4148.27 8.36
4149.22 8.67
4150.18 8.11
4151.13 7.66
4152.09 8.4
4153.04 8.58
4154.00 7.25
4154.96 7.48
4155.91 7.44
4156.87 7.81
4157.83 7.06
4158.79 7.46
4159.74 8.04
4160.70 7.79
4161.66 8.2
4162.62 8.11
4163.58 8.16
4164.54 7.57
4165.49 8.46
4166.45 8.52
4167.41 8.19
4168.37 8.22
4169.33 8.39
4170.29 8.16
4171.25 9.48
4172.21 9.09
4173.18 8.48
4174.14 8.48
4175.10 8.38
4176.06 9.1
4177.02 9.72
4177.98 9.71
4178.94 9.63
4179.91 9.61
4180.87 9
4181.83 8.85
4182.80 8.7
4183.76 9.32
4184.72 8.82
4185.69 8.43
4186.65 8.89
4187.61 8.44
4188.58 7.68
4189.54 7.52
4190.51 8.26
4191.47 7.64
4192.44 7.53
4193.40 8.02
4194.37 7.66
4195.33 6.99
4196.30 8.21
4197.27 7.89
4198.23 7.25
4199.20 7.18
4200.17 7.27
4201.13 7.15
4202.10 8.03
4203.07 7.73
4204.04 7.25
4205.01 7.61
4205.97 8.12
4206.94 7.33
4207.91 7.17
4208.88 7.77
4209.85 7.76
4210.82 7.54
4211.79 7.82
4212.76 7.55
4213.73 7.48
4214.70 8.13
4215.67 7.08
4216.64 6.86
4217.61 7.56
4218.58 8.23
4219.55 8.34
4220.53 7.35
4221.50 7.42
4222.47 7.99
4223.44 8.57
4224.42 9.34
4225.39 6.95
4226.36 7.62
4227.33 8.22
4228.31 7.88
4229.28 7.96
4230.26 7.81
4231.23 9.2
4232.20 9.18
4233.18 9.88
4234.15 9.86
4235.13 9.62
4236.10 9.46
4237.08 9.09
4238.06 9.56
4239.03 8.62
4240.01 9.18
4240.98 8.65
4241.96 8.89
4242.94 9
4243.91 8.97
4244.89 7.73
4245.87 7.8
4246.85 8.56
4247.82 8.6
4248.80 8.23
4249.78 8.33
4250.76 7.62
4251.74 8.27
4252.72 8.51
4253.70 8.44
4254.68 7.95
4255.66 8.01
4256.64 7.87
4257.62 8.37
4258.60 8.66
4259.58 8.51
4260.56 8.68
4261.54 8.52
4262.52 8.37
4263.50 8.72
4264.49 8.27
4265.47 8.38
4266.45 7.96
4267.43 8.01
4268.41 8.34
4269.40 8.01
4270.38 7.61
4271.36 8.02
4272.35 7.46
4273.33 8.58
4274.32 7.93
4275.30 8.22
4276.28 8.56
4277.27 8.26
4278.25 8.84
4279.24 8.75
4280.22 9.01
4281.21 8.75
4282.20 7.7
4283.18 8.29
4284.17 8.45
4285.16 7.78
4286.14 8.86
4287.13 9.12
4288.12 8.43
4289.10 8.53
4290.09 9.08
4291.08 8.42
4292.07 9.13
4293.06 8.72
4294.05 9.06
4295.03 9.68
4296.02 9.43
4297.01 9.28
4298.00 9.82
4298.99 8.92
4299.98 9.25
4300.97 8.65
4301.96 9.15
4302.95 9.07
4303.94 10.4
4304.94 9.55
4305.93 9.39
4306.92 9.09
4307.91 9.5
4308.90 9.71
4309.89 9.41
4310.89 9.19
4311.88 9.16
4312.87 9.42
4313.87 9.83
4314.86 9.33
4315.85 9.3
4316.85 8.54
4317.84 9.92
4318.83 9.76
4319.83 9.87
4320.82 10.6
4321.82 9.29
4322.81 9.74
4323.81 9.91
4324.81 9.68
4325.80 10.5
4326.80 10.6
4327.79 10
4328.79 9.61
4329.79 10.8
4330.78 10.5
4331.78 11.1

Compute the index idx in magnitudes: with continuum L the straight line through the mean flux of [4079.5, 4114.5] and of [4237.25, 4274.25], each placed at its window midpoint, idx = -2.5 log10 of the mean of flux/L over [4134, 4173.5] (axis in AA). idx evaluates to 0.210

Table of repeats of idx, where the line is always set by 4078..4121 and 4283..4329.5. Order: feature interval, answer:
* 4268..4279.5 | 0.16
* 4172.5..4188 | 0.13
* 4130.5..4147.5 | 0.23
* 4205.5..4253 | 0.19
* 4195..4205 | 0.31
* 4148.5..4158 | 0.29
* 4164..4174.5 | 0.20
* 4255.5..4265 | 0.15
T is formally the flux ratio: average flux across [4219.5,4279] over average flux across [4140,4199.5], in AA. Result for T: 1.0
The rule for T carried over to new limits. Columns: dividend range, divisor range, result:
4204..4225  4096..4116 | 0.66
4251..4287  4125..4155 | 0.98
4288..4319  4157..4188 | 1.08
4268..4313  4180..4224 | 1.12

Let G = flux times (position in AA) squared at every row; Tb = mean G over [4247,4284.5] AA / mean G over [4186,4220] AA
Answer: 1.11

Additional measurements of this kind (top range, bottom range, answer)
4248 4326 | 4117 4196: 1.11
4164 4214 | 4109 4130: 0.86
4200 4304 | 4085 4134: 0.86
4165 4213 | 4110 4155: 0.94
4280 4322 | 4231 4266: 1.09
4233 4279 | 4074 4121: 0.87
